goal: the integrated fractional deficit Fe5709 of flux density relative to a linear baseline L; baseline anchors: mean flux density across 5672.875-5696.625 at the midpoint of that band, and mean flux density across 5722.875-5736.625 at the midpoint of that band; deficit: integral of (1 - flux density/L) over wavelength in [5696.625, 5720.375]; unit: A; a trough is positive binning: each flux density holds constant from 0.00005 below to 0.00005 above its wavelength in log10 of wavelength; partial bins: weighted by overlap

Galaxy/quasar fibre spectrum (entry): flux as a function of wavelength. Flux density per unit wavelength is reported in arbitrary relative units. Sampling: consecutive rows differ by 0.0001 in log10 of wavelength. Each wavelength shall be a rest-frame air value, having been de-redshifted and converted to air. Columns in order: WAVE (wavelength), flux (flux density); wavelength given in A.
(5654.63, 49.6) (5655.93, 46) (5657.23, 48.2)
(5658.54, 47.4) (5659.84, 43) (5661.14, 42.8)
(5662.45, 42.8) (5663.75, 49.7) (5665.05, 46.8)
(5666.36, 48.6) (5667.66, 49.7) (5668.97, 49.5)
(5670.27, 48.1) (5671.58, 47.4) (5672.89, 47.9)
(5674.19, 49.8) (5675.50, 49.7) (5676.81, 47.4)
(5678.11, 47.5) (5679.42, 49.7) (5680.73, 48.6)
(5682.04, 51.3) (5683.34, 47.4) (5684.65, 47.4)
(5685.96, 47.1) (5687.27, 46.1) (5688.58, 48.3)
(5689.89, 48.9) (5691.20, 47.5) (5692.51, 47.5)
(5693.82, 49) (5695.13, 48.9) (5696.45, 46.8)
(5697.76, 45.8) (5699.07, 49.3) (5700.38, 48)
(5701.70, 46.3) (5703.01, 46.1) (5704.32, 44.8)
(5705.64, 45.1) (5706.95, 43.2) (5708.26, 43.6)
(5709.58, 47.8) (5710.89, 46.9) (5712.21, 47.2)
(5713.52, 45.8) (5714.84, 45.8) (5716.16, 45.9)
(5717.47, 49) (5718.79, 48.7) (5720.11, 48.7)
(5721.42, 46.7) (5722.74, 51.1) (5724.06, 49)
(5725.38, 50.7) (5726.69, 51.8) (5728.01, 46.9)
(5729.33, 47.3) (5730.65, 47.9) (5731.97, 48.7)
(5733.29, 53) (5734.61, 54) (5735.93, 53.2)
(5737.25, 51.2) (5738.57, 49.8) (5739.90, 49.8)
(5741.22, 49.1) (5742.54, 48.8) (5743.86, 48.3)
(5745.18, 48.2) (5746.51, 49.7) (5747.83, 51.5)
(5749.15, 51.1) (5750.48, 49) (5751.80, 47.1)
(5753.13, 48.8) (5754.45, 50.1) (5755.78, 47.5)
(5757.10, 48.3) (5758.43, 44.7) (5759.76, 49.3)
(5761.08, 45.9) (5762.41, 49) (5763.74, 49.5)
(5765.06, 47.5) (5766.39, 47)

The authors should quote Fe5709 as 1.4 A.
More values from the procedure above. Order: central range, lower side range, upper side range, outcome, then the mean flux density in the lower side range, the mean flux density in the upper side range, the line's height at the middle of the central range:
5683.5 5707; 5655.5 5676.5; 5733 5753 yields 0.63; 47.3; 50.2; 48.4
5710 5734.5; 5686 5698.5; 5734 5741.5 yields 0.74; 47.6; 51.2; 50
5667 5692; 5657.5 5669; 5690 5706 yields -0.81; 46.6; 47.2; 46.9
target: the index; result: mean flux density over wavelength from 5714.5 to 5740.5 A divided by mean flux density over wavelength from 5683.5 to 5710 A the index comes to 1.06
